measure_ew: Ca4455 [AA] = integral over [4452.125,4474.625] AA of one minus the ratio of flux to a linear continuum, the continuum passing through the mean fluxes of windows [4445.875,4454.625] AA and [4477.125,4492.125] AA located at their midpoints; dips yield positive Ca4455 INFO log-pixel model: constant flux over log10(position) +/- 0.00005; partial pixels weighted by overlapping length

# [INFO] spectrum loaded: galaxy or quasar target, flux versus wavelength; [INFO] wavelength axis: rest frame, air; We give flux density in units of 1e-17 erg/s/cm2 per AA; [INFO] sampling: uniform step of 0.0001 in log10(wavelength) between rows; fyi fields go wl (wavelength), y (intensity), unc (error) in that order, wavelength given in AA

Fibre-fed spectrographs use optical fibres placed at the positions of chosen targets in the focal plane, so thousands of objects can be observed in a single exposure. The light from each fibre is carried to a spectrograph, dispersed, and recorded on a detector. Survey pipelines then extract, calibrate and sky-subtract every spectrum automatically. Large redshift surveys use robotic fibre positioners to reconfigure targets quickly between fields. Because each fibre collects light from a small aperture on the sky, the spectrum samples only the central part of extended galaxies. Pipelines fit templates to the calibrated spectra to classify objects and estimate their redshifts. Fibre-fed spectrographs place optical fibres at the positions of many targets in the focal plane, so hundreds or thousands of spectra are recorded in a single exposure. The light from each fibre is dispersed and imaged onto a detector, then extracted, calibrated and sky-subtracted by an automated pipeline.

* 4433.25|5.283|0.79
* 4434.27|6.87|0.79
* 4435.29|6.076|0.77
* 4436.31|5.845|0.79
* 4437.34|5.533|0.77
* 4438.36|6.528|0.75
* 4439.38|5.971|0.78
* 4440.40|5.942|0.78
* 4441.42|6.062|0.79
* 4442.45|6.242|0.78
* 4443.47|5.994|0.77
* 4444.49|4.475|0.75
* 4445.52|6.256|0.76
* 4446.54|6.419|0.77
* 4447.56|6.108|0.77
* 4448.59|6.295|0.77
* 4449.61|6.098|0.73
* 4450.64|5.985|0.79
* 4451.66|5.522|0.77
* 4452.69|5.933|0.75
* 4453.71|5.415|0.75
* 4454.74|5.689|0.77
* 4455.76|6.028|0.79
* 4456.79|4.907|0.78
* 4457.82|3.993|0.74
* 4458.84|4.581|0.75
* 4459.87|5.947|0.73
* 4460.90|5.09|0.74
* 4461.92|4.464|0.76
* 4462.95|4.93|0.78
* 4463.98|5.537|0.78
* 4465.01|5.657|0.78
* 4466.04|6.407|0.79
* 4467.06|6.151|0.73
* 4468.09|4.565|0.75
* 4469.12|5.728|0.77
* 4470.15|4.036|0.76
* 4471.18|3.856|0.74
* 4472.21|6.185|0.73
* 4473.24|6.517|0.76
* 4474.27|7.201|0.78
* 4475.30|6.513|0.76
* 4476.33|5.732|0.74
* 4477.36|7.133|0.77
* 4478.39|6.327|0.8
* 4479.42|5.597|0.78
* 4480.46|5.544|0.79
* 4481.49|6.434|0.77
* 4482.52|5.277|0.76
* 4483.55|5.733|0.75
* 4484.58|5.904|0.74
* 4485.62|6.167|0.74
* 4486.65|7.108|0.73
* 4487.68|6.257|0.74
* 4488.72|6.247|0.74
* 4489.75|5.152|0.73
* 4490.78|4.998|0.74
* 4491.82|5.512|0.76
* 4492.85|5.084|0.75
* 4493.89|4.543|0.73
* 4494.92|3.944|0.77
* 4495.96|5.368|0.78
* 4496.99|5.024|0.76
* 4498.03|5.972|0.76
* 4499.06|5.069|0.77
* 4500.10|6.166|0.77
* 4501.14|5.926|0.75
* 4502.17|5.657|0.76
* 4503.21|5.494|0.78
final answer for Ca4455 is 2.1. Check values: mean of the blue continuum 5.97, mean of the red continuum 5.94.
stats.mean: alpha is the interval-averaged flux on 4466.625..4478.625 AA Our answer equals 5.81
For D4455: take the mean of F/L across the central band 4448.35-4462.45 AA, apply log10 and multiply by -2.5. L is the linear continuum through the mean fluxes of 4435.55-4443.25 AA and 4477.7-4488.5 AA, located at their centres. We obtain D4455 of 0.12 mag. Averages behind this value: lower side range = 6.02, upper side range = 6.06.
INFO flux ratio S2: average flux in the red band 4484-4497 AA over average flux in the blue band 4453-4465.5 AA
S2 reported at 1.1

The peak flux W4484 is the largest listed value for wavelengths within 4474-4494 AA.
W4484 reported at 7.201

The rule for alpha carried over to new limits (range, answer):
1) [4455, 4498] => 5.55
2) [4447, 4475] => 5.52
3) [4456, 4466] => 5.1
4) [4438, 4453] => 5.98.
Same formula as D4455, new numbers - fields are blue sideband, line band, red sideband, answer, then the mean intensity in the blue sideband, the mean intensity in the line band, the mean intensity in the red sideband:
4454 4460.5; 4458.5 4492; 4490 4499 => -0.12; 5.19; 5.72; 5.06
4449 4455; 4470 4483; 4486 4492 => -0.01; 5.79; 5.93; 5.91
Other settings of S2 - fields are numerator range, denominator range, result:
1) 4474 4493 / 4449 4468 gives 1.10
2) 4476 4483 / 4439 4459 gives 1.05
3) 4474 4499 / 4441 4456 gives 0.98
